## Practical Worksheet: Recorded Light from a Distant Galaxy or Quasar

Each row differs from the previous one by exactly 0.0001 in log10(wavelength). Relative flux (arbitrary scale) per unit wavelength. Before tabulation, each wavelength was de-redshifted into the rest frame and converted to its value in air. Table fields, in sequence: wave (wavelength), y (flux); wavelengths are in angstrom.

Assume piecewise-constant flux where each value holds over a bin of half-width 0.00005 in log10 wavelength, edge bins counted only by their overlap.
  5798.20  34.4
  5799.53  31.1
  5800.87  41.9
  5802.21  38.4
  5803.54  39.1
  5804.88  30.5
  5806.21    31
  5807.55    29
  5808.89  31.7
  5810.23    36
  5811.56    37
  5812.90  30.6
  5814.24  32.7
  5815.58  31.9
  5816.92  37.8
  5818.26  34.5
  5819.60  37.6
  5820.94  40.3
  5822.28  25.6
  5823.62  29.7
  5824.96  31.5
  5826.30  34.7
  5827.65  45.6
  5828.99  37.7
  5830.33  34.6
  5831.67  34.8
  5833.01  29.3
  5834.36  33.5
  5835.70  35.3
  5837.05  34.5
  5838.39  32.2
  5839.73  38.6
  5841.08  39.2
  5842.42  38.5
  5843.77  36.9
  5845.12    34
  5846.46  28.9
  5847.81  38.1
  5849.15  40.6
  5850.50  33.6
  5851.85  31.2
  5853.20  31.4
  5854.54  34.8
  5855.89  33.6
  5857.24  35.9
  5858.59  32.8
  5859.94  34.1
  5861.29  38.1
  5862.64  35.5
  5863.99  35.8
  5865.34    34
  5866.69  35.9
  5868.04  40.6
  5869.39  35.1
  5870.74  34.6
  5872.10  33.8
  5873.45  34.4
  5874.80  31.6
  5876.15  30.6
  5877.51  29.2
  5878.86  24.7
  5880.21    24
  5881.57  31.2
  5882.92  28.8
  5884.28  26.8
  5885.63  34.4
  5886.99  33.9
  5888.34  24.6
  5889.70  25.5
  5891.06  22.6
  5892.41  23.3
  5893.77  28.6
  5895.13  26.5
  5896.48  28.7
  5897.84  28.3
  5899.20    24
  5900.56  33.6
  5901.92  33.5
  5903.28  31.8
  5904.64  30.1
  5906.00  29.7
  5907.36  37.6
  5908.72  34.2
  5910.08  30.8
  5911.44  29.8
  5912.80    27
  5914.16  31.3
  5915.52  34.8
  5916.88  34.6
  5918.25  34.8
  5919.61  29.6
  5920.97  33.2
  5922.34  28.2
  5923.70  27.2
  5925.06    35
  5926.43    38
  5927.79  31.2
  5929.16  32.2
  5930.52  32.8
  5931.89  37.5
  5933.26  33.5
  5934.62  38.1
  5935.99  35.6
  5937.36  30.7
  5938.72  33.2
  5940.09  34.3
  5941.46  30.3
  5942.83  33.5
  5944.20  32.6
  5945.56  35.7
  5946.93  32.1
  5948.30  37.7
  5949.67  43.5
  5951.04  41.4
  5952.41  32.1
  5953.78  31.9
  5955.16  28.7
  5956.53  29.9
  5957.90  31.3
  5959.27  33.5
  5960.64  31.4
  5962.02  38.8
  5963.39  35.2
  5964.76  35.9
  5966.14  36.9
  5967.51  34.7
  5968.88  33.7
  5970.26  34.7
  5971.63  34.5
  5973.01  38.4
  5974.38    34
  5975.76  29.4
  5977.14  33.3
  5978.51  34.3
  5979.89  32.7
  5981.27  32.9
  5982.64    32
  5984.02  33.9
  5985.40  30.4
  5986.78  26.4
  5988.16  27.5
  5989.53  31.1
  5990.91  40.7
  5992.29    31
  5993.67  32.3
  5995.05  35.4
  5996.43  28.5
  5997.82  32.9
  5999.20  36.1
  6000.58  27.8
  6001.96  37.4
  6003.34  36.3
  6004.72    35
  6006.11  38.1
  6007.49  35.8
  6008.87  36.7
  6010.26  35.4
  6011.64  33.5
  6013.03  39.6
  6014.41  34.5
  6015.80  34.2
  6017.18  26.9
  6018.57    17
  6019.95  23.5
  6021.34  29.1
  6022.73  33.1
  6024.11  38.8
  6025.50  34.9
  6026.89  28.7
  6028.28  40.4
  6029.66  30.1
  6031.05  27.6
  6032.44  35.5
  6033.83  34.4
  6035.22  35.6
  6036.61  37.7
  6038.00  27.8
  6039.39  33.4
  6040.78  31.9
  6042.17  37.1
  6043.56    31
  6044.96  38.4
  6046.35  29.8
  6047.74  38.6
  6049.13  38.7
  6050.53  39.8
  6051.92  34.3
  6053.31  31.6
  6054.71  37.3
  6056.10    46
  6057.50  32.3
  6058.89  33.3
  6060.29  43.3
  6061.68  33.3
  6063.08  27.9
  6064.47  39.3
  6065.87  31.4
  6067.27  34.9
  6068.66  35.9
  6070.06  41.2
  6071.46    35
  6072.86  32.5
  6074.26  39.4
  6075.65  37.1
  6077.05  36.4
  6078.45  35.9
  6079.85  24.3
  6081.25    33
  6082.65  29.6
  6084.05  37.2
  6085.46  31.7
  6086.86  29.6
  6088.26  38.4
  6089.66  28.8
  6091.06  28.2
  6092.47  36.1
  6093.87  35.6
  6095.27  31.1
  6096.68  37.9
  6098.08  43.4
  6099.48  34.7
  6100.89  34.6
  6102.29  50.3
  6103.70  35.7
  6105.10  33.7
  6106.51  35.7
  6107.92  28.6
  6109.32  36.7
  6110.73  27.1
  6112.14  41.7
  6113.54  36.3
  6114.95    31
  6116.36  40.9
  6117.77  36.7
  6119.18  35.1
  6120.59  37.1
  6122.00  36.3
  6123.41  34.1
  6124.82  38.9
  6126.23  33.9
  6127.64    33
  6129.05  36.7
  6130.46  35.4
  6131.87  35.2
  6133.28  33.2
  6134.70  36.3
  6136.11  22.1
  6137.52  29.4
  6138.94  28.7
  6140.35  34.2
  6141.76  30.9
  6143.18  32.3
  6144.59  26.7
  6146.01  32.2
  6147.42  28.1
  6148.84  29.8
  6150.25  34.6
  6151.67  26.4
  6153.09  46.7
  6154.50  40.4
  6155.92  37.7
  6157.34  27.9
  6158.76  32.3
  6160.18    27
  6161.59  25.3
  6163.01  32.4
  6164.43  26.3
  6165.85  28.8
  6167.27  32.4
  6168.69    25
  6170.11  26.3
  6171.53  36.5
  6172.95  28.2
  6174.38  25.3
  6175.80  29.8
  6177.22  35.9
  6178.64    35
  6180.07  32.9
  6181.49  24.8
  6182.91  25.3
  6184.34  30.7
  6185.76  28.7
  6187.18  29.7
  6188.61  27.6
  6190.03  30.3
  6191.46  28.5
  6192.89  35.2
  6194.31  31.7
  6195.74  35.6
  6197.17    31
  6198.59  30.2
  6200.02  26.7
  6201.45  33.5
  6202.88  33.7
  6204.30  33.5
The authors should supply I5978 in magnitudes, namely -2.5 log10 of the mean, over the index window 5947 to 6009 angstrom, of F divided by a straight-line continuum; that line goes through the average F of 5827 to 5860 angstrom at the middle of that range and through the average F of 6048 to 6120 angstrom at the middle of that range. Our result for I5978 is 0.044 mag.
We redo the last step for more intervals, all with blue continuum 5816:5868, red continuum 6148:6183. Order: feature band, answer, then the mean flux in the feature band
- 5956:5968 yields -0.02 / 34.2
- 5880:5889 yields 0.18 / 29.4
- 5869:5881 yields 0.13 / 30.8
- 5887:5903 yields 0.24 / 27.6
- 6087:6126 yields -0.13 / 35.6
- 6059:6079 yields -0.12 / 35.9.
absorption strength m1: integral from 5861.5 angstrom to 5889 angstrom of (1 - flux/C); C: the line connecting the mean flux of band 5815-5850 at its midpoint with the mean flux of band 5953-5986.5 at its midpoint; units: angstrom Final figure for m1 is 2.0 angstrom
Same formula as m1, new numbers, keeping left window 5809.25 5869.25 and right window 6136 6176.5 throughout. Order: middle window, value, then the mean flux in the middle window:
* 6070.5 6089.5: -1.30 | 33.8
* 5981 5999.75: 0.40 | 32.2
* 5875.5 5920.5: 5.89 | 29.7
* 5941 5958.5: -0.27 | 34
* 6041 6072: -3.78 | 35.9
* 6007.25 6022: 0.55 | 31.3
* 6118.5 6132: -1.99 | 35.6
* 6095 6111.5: -2.42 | 35.9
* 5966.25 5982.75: -0.39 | 33.9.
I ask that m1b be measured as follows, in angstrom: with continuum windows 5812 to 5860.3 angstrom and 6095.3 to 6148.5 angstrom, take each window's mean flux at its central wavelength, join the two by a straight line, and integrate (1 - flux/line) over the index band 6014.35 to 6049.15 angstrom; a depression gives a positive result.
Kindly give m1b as 2.0 angstrom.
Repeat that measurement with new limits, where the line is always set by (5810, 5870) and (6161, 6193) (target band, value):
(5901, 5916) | 0.9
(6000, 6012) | -1.1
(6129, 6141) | -0.8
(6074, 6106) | -4.1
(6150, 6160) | -1.6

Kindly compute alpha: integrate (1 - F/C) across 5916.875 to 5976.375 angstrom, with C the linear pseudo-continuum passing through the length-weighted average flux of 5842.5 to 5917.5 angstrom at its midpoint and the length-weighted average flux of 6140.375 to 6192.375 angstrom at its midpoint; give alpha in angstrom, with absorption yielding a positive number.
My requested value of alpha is -4.4 angstrom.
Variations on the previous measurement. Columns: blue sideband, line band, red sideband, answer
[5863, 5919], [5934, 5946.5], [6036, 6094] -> -0.7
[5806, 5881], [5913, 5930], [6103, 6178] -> 0.7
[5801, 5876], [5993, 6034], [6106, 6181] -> 0.6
